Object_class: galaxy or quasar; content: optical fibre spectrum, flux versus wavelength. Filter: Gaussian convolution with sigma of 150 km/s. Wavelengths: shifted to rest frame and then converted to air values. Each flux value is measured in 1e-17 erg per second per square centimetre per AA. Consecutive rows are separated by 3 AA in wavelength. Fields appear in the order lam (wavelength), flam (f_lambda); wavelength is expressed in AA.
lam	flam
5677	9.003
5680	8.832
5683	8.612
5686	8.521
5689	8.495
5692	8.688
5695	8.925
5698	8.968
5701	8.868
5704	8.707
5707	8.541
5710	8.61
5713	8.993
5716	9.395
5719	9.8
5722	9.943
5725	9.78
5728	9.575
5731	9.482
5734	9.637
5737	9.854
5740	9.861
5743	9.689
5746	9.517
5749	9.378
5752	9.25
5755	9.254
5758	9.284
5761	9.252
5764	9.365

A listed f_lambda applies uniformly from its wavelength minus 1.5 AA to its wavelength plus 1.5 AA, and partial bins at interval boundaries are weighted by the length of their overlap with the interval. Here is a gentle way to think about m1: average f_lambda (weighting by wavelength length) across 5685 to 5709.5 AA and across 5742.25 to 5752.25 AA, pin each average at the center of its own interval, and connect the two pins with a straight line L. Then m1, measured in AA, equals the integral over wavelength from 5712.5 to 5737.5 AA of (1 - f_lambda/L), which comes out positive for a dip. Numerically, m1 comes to -1.3 AA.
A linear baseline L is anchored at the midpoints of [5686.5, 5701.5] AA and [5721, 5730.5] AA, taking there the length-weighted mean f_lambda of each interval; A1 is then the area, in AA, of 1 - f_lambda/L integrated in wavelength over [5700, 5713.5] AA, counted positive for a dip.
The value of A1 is 0.63 AA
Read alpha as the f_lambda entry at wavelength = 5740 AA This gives 9.861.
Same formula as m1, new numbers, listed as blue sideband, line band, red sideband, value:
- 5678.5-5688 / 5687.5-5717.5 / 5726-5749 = 0.6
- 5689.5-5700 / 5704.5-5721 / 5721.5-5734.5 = 0.4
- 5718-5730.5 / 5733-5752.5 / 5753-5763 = -0.3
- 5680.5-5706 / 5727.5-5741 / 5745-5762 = -0.8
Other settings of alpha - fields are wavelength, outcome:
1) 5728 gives 9.575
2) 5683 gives 8.612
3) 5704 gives 8.707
